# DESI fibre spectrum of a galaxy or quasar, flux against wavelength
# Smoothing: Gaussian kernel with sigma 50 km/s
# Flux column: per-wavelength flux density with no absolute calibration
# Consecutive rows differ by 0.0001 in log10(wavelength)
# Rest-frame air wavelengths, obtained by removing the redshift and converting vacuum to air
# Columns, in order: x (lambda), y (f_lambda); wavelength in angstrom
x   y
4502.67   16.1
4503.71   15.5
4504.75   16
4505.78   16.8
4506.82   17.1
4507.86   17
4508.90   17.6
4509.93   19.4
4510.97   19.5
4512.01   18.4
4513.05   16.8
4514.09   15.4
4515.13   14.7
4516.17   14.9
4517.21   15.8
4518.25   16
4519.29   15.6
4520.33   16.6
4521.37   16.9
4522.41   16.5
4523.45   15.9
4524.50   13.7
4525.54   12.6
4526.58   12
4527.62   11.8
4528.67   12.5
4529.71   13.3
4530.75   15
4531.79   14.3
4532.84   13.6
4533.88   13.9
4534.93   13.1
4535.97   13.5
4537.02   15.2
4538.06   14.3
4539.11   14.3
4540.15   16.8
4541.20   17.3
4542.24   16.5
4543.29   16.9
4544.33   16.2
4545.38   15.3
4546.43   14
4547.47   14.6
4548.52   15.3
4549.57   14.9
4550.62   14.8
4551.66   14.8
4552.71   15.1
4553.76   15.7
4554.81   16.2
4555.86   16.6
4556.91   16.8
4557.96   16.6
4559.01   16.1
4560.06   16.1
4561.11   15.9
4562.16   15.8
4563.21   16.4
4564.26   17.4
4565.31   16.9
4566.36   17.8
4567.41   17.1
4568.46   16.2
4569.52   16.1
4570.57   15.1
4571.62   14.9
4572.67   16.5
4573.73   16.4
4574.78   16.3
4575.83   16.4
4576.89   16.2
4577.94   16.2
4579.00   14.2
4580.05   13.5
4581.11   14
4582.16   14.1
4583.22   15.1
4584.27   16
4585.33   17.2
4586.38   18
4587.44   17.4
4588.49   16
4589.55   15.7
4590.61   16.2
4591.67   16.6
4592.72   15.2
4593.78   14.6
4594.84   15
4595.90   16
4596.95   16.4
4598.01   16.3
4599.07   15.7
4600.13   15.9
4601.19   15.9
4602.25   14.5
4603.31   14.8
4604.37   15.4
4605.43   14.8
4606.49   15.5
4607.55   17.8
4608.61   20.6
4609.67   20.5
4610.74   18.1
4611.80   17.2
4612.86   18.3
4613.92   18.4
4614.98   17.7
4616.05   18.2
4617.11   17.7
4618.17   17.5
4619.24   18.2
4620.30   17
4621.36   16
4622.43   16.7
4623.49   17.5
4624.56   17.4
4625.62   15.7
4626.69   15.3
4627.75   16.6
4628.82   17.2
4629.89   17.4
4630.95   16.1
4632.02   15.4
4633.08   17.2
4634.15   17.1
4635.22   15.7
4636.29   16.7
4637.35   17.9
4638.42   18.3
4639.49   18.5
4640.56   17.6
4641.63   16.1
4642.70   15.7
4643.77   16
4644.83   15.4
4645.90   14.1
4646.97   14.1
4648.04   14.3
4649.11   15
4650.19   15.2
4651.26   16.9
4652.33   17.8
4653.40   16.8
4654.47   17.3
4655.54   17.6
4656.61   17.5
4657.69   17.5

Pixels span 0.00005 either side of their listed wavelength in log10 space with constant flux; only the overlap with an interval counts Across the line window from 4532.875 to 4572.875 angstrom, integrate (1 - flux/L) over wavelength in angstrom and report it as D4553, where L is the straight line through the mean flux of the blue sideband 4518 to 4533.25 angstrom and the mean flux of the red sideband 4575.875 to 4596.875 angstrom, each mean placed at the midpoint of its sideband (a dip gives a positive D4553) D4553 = -1.9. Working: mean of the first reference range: 14.4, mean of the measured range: 15.7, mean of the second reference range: 15.7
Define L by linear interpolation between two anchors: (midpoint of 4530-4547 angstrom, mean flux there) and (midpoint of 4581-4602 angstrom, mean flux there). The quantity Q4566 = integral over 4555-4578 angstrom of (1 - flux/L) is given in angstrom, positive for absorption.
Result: -1.3 angstrom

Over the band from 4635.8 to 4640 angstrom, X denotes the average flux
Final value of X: 17.9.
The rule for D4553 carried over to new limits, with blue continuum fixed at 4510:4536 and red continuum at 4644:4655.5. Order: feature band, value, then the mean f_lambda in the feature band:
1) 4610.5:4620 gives -1.4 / 17.9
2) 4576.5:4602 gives -0.5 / 15.7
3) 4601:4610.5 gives -0.7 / 16.7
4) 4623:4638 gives -1.0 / 16.7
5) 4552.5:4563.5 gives -0.7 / 16.1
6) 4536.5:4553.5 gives -0.3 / 15.4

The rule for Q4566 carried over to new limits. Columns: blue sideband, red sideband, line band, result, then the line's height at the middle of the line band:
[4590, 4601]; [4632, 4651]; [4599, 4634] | -2.1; 16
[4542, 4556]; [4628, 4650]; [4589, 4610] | -0.3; 15.9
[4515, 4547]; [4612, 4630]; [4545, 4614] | 0.1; 16.1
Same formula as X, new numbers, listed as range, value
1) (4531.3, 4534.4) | 13.9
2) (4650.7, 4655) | 17.2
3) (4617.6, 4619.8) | 17.8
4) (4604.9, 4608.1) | 16.1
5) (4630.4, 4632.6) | 15.9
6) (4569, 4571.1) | 15.6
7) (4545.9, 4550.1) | 14.7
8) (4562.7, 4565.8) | 16.9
